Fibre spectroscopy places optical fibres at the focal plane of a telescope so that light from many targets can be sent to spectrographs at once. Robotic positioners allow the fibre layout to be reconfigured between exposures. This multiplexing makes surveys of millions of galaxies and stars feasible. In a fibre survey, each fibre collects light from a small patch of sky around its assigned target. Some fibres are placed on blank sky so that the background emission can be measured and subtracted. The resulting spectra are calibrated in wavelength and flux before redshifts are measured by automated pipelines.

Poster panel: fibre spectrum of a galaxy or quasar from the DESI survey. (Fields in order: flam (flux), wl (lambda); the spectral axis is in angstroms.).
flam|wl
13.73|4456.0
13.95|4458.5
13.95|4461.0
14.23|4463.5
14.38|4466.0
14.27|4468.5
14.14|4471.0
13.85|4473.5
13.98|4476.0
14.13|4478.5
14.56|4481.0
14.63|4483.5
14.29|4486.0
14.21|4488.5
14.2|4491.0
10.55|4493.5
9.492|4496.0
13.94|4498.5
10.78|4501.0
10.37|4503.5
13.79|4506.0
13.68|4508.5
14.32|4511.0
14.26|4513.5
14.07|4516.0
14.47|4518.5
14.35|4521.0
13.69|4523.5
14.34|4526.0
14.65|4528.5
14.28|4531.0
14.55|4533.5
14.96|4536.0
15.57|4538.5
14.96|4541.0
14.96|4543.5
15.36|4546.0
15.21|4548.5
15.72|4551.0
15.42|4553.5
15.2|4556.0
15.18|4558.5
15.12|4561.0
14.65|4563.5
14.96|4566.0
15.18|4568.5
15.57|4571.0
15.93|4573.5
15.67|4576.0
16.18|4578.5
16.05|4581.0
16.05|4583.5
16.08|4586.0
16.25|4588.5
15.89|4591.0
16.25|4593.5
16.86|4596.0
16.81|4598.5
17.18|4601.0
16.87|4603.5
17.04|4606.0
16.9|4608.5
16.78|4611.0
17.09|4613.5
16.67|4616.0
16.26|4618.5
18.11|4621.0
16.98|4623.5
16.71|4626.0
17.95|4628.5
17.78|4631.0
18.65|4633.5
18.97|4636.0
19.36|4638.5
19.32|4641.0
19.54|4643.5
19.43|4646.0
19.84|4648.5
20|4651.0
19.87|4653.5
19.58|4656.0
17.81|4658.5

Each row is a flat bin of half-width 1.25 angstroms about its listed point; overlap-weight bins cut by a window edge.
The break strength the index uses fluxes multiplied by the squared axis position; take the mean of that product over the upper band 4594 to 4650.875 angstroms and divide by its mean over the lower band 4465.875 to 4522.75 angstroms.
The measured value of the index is 1.4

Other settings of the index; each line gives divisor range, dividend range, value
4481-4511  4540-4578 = 1.22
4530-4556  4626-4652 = 1.31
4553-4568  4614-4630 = 1.17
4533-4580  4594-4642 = 1.17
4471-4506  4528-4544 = 1.16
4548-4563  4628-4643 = 1.27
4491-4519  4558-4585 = 1.26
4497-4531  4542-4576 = 1.15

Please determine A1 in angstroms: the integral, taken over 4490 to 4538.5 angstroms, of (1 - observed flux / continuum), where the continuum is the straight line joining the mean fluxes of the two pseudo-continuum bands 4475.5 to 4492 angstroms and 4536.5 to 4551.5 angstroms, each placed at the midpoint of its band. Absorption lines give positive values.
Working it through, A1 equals 4.4 angstroms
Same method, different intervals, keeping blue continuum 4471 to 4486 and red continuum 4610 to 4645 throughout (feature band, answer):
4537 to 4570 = 1.8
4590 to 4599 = 0.3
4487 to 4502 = 2.4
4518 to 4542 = 1.4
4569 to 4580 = 0.5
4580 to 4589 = 0.4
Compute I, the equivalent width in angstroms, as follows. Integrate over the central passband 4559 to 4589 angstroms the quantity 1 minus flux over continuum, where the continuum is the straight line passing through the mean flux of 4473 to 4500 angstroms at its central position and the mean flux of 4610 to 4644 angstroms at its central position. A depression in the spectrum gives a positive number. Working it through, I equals 1.0 angstroms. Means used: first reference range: 13.4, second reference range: 17.8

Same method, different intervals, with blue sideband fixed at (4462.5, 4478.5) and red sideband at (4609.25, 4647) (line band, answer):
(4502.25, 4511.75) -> 1.30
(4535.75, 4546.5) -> 0.46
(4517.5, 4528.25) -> 0.81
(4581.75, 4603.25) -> 0.83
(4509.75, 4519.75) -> 0.61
